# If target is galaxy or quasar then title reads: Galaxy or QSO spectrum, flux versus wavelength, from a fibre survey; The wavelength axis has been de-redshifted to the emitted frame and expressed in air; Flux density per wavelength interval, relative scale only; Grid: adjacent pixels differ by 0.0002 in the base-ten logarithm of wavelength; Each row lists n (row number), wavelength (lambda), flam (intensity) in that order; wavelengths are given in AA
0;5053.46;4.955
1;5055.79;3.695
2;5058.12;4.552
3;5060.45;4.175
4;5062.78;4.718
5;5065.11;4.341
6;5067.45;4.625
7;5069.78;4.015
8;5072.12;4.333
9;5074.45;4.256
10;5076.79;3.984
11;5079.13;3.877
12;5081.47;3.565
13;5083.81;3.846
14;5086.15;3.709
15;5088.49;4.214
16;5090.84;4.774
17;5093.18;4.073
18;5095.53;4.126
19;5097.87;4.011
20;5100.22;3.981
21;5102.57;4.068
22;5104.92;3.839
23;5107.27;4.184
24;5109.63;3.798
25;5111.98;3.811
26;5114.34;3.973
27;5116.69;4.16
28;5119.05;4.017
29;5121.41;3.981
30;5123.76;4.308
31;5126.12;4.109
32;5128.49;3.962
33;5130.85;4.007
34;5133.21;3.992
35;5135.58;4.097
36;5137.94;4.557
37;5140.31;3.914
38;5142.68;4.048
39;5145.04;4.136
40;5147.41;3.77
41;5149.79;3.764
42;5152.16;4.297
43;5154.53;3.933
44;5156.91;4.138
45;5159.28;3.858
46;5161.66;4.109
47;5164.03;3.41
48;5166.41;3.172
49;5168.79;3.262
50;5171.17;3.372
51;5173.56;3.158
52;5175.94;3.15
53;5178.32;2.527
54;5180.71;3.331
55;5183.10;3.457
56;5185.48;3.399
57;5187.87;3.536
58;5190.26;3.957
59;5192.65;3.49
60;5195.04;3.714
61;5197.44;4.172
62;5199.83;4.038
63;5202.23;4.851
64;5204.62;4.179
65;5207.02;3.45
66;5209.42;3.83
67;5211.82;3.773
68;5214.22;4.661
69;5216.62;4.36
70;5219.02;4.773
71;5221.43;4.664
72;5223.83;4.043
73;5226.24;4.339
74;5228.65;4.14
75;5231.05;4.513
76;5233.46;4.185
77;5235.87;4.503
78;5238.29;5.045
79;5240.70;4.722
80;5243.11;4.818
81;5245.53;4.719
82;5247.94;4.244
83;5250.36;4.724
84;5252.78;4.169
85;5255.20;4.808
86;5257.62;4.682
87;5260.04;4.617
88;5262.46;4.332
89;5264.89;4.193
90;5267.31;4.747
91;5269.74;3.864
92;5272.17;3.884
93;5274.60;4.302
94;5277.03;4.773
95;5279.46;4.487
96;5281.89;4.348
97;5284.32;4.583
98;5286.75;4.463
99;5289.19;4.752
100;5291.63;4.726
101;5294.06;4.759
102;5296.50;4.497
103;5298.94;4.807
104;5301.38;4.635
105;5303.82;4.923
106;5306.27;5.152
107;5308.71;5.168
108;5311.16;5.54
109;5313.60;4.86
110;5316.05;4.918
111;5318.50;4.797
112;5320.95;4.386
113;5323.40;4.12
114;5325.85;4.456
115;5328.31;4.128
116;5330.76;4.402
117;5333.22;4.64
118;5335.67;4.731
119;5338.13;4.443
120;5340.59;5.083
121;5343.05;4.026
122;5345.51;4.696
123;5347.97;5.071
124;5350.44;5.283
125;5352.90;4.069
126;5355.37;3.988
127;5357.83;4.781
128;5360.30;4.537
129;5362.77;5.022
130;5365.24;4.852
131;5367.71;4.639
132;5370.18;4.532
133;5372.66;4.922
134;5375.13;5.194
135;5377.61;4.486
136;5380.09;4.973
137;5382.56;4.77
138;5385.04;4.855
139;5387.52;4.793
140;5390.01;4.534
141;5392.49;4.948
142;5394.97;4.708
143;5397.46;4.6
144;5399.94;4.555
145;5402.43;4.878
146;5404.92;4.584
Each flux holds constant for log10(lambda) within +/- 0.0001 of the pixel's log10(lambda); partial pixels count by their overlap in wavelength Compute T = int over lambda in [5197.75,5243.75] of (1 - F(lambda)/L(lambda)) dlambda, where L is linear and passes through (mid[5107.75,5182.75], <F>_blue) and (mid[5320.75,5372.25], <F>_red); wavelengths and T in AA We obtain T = -2.9 AA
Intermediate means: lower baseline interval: 3.81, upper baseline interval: 4.58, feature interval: 4.35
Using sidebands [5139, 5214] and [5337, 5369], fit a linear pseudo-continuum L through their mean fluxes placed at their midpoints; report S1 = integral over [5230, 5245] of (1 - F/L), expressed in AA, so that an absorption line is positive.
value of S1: -2.2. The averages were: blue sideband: 3.73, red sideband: 4.65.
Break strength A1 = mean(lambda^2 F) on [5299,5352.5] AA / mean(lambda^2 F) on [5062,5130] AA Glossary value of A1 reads 1.3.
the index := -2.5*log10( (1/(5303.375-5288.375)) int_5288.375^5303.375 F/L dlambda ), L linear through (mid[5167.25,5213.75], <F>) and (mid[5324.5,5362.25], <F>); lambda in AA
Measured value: -0.11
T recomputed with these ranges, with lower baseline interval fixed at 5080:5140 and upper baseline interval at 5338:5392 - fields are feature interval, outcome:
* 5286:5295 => -0.3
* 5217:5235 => -0.1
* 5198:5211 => 0.7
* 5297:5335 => -1.2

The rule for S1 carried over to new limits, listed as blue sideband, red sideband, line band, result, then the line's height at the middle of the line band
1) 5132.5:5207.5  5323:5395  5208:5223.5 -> -1.3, 3.98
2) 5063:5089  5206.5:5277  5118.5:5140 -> 0.4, 4.19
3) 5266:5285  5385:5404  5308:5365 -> -1.4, 4.55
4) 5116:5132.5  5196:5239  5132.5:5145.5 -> -0.1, 4.11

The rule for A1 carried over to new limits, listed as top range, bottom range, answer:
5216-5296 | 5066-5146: 1.17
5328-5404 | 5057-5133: 1.27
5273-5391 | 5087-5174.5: 1.28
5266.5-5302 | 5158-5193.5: 1.38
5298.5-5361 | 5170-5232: 1.27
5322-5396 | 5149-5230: 1.29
